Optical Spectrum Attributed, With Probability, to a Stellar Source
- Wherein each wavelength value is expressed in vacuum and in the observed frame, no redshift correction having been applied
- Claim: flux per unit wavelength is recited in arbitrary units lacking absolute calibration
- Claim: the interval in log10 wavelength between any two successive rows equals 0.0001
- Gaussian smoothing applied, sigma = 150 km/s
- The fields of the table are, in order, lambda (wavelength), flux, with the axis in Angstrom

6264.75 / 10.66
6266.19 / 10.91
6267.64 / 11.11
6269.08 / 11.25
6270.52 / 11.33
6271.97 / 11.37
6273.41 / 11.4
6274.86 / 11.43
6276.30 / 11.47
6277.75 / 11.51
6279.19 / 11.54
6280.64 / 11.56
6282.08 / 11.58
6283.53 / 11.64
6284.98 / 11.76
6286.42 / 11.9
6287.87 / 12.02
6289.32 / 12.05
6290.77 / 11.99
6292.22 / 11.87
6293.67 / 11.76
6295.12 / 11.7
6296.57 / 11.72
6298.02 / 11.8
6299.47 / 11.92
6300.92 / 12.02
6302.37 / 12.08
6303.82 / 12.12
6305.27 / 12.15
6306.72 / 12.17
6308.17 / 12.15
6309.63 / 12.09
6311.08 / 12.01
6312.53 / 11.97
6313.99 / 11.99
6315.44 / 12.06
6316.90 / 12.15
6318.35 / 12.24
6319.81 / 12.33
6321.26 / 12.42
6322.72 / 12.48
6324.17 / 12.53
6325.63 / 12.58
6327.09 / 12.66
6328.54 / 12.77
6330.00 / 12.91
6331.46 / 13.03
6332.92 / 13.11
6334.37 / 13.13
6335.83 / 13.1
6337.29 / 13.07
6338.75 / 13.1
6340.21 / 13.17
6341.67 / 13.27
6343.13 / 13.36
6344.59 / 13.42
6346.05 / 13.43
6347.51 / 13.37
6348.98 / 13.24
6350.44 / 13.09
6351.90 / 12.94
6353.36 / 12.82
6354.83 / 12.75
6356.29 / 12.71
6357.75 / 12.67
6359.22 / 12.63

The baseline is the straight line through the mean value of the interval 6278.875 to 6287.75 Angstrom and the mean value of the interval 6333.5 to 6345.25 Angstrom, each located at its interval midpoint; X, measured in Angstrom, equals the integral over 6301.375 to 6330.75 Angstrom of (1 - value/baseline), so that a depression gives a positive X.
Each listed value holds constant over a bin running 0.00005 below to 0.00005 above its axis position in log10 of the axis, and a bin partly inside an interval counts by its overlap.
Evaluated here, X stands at 0.7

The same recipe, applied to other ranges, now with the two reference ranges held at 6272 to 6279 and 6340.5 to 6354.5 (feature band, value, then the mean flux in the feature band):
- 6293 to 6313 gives 0.24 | 12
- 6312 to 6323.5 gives 0.25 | 12.2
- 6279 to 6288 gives -0.04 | 11.7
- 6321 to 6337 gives -0.08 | 12.8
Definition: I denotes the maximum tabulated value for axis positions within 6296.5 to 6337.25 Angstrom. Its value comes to 13.13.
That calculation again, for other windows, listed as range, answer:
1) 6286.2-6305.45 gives 12.15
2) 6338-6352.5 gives 13.43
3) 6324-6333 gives 13.11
